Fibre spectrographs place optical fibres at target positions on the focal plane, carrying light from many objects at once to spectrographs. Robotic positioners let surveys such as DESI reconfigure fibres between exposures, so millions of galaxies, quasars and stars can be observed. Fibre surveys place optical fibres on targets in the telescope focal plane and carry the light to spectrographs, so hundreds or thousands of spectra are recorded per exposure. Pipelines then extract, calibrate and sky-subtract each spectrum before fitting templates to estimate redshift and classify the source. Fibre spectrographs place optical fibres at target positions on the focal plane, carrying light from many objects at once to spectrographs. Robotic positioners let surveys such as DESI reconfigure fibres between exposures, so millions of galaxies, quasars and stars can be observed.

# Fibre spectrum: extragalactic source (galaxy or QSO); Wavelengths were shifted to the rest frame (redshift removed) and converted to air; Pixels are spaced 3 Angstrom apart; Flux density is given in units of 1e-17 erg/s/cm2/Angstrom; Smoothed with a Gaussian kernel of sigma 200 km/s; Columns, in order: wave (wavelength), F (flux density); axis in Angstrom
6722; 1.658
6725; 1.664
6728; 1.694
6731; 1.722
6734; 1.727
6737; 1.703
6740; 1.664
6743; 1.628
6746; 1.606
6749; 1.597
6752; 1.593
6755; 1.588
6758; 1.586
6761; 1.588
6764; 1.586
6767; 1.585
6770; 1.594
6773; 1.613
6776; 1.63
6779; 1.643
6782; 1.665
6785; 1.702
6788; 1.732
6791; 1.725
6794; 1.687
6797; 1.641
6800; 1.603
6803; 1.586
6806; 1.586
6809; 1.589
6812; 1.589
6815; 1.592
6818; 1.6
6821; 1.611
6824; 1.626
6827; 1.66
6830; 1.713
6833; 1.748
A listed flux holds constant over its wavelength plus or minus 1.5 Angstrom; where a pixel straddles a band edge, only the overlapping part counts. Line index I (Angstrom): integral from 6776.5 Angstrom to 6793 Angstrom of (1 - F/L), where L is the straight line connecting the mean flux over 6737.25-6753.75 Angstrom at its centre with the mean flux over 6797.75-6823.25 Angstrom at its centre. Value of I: -0.8 Angstrom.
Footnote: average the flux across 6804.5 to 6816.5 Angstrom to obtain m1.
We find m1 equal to 1.59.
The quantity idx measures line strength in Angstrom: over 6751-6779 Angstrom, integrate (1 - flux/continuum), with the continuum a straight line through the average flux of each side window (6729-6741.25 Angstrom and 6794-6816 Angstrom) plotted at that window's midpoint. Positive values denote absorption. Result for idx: 1.1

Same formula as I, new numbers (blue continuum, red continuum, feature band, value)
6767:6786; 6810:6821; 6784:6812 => -0.6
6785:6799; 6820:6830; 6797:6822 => 1.1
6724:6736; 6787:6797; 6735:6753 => 0.7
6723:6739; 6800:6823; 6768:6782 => 0.2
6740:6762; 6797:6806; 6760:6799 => -1.1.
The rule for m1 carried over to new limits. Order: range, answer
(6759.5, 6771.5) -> 1.59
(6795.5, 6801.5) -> 1.62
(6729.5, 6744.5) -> 1.69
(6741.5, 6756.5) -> 1.6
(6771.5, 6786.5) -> 1.65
